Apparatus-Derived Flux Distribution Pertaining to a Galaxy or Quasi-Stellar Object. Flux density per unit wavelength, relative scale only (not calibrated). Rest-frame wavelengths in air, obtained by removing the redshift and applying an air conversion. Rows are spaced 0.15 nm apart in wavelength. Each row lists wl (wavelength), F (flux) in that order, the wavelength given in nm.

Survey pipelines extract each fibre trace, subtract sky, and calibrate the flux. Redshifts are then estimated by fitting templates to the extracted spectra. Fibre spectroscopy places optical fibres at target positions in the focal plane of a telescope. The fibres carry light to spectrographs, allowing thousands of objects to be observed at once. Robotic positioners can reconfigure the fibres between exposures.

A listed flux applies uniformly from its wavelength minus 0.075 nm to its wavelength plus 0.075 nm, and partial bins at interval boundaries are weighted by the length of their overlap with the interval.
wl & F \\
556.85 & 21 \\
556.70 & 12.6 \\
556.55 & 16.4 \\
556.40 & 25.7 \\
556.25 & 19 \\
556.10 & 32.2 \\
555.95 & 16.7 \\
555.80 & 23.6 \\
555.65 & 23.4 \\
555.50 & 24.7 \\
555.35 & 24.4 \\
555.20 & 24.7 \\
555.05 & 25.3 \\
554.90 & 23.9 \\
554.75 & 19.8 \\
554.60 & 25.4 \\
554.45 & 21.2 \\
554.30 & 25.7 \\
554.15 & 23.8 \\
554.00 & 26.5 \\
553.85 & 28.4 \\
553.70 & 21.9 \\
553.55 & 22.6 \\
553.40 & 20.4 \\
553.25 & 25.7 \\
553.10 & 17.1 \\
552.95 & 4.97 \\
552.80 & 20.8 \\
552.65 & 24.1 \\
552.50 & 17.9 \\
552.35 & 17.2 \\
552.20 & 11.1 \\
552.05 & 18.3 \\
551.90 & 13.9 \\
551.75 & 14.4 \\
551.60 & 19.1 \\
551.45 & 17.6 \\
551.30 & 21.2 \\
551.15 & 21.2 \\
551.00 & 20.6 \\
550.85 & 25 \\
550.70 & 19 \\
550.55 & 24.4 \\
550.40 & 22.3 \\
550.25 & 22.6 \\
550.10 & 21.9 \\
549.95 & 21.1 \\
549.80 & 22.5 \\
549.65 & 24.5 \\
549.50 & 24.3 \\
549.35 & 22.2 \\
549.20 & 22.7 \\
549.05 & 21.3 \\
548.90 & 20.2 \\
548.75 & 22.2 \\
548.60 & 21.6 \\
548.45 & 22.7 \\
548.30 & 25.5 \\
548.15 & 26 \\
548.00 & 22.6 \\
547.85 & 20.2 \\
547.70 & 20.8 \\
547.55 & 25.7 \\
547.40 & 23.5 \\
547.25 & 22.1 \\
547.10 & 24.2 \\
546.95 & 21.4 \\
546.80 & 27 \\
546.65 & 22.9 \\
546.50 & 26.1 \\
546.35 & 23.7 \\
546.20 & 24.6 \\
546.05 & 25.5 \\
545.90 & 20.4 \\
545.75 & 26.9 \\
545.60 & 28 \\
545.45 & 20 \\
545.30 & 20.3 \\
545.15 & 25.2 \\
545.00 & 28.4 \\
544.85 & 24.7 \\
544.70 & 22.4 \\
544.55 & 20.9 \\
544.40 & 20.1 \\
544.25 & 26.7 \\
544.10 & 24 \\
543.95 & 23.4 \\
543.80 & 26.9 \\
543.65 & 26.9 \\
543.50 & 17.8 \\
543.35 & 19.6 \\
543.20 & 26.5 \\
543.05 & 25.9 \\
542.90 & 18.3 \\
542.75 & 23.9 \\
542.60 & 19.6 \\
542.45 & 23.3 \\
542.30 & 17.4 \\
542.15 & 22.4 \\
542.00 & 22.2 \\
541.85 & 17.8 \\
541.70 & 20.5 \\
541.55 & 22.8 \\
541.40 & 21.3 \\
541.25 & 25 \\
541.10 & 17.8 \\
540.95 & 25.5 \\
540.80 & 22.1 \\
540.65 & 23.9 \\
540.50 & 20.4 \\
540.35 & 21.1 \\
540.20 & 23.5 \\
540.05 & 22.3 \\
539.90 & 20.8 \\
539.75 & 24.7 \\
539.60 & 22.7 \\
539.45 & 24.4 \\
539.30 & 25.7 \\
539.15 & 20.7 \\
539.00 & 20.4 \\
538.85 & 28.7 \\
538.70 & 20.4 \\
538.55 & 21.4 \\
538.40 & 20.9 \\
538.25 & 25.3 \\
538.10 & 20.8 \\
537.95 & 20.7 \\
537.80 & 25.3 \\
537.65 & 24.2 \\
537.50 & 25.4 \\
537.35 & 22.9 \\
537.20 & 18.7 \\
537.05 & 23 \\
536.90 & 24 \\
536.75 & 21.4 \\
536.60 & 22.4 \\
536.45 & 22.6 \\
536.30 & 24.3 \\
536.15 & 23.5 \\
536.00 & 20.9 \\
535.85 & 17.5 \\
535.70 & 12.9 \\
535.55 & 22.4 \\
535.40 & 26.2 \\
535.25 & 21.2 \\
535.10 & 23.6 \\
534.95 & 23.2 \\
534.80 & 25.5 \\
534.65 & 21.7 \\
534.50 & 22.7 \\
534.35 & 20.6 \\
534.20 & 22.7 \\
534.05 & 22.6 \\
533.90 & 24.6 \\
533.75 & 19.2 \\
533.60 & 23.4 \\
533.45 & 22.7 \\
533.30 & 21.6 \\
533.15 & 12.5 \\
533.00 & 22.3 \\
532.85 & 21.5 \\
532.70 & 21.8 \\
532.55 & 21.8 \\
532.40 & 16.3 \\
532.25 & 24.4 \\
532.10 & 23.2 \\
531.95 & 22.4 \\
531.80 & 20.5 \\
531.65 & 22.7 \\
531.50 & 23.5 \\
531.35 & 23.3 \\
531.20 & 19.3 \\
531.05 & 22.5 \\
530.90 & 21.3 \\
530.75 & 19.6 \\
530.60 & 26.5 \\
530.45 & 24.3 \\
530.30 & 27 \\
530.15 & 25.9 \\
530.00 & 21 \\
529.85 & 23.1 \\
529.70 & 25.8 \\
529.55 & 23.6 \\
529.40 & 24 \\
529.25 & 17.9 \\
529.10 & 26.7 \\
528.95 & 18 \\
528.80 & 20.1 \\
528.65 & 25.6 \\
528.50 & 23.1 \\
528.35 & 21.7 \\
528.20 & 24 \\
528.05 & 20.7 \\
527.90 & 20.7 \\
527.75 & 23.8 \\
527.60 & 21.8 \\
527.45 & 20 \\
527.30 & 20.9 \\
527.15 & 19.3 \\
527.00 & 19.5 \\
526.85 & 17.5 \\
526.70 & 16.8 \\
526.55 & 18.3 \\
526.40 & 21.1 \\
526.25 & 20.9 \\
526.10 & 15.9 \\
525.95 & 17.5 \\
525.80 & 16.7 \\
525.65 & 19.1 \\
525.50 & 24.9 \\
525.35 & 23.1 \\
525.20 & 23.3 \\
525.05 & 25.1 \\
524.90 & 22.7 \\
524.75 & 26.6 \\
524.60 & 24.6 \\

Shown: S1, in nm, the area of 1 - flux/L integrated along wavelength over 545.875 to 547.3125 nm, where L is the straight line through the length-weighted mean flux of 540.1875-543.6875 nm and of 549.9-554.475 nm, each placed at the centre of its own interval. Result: -0.19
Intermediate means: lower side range 21.8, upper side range 20.4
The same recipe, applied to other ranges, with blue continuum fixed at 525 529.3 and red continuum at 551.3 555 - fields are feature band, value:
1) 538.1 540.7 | -0.281 nm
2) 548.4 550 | -0.164 nm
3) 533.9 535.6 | -0.199 nm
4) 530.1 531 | -0.142 nm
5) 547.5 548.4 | -0.138 nm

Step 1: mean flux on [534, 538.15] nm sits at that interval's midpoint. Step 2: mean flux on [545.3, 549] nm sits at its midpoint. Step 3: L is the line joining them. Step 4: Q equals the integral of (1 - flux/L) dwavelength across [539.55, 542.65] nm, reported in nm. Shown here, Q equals 0.14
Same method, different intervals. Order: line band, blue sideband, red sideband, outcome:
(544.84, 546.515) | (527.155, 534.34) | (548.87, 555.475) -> -0.23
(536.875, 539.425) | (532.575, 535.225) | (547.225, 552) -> -0.12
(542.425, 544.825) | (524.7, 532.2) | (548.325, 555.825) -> -0.15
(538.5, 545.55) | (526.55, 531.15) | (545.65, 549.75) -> 0.12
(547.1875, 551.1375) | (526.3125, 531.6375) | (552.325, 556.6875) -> -0.09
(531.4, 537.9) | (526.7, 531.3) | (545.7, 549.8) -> 0.14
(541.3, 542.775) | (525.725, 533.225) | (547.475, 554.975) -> 0.02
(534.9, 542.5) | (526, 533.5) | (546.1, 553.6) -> -0.27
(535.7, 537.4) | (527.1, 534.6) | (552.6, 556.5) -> 0.06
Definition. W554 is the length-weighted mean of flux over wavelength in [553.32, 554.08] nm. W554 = 24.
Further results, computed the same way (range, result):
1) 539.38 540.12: 23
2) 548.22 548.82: 23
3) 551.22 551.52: 19.5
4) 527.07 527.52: 20.1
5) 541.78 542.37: 20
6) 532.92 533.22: 17.6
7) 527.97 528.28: 22.3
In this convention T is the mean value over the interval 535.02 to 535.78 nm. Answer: 21.2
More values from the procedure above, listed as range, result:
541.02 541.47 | 21.4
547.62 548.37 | 23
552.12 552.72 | 17.5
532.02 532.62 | 21.4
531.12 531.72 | 22.2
